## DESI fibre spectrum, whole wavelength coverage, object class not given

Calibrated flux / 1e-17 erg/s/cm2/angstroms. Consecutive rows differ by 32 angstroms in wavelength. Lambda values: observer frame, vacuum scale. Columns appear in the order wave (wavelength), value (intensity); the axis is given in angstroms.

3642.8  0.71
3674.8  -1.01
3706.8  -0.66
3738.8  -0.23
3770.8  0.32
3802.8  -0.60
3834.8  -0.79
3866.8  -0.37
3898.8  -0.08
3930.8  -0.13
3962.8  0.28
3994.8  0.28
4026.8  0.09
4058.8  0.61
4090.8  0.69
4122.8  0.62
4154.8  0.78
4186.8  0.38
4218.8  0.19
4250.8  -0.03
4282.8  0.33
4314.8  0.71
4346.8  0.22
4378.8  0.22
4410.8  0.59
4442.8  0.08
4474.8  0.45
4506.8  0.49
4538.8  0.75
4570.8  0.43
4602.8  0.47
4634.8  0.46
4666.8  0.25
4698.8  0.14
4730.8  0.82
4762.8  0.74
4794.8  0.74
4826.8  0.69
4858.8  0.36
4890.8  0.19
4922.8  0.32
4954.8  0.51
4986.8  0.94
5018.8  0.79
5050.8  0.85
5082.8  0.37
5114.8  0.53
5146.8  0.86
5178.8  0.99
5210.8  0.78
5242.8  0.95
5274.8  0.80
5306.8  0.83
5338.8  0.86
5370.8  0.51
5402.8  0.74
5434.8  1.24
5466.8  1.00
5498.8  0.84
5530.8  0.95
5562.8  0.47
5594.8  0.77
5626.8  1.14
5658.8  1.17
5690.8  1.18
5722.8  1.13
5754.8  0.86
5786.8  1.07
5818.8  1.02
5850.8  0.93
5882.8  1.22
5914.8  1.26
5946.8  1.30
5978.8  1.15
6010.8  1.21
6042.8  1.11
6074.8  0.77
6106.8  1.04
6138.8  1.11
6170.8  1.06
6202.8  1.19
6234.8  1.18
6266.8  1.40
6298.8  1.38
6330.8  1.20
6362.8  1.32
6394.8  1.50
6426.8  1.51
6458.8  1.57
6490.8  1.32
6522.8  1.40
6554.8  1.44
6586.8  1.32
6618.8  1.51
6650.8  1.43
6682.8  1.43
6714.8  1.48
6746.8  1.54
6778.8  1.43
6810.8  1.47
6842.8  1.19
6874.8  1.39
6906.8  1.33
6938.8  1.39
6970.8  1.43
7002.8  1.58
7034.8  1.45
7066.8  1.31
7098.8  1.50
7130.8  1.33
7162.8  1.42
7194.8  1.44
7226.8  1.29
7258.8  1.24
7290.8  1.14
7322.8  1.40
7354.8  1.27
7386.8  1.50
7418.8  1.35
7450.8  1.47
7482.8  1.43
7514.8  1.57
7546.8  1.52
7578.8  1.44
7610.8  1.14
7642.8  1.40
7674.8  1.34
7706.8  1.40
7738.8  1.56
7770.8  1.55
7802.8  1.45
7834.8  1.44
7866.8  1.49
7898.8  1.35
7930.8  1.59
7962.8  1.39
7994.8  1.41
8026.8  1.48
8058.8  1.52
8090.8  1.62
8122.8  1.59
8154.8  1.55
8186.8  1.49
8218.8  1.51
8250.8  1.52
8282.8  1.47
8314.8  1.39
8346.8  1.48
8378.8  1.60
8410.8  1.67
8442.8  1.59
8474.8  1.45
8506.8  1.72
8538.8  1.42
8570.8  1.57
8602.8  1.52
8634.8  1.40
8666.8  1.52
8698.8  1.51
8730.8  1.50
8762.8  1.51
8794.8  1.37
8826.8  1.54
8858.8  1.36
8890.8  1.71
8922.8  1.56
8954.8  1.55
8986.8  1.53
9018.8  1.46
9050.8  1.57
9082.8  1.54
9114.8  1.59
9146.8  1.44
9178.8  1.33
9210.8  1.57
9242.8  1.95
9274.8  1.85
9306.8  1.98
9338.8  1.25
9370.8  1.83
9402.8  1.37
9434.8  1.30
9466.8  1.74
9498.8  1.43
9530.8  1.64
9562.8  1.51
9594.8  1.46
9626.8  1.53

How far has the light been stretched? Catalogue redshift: 0.41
